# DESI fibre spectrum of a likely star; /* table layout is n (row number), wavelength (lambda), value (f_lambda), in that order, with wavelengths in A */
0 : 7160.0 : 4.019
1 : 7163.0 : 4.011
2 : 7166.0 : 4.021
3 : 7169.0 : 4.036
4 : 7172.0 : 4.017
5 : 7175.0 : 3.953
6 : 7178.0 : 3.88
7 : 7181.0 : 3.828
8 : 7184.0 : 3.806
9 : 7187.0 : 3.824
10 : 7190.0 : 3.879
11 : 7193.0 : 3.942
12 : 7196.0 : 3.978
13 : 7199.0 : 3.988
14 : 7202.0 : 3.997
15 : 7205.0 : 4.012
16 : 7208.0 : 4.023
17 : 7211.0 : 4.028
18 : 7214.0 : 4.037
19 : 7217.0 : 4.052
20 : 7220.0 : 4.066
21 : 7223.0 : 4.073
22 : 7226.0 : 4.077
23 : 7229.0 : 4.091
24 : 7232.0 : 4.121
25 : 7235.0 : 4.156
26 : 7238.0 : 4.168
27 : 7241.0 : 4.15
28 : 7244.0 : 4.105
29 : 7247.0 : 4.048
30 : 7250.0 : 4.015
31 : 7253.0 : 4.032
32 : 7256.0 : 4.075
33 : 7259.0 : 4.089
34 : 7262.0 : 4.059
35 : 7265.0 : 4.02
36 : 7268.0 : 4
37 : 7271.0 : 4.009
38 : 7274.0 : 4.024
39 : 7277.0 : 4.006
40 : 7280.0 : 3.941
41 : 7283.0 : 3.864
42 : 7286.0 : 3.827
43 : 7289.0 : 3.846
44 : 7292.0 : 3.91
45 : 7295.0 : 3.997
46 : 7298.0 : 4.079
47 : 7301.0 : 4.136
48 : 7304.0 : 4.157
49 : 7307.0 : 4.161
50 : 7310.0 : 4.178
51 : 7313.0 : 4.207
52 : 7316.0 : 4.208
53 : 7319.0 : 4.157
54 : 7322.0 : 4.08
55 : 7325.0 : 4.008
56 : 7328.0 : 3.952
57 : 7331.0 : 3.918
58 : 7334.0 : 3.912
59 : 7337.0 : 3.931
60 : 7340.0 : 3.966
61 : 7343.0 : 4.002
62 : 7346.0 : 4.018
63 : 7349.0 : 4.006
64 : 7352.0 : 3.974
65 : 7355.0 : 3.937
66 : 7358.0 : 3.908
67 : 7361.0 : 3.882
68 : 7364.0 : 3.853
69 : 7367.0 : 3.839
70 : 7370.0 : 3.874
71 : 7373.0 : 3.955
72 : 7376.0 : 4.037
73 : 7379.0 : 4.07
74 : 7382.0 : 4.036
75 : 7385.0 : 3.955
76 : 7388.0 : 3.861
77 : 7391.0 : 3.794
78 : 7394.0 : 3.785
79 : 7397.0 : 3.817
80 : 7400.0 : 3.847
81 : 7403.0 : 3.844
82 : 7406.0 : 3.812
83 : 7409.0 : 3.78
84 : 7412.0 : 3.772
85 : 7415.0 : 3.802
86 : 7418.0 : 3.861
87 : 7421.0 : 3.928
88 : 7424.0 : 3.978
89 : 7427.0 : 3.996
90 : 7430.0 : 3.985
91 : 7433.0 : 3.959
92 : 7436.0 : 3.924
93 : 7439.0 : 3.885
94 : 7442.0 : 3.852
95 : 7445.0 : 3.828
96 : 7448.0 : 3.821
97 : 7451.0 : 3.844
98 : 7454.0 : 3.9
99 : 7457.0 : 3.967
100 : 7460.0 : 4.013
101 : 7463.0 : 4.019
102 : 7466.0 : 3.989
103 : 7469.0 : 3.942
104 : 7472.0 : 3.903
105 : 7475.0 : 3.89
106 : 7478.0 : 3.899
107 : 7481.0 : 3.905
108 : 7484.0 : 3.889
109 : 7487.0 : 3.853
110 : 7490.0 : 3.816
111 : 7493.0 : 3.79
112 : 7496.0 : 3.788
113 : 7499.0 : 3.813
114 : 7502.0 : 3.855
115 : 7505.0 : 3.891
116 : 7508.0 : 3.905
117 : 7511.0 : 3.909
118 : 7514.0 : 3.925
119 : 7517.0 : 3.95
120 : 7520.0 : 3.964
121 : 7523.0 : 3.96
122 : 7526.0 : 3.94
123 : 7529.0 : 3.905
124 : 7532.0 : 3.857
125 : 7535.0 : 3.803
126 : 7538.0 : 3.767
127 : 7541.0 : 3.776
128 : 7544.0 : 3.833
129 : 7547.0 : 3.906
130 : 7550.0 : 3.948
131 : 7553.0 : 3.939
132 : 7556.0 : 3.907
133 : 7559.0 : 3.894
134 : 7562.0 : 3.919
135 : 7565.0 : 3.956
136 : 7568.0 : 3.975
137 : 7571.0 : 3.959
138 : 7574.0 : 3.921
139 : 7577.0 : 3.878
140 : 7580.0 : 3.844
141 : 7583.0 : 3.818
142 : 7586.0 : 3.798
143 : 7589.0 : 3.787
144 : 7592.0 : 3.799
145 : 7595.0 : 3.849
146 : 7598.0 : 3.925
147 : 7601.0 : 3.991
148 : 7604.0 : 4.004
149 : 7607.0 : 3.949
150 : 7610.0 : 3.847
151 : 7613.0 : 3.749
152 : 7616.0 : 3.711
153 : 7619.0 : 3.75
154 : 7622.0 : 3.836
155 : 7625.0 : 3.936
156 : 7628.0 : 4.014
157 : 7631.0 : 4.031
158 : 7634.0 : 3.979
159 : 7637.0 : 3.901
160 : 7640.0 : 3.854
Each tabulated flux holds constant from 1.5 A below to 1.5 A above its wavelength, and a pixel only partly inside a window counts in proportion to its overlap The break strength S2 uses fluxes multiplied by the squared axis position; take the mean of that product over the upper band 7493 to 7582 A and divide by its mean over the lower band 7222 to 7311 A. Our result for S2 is 1.0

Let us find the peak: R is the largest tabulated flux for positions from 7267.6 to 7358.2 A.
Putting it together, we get 4.208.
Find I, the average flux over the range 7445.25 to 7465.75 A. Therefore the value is 3.93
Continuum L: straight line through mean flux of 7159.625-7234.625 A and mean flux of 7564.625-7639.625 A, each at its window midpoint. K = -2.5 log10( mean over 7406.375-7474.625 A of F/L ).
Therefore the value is 0.01 mag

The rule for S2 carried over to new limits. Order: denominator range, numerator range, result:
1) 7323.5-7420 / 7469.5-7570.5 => 1.04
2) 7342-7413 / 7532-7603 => 1.05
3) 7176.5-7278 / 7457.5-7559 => 1.05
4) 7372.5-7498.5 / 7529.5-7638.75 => 1.04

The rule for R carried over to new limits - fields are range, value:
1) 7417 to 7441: 3.996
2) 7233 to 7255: 4.168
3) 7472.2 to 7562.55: 3.964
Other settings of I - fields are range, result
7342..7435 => 3.91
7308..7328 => 4.13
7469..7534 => 3.89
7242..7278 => 4.04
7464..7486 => 3.92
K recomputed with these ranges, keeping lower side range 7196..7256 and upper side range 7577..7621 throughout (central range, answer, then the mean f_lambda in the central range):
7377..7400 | 0.02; 3.9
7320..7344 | 0.01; 3.97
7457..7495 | 0.00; 3.91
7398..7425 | 0.03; 3.84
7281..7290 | 0.05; 3.85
